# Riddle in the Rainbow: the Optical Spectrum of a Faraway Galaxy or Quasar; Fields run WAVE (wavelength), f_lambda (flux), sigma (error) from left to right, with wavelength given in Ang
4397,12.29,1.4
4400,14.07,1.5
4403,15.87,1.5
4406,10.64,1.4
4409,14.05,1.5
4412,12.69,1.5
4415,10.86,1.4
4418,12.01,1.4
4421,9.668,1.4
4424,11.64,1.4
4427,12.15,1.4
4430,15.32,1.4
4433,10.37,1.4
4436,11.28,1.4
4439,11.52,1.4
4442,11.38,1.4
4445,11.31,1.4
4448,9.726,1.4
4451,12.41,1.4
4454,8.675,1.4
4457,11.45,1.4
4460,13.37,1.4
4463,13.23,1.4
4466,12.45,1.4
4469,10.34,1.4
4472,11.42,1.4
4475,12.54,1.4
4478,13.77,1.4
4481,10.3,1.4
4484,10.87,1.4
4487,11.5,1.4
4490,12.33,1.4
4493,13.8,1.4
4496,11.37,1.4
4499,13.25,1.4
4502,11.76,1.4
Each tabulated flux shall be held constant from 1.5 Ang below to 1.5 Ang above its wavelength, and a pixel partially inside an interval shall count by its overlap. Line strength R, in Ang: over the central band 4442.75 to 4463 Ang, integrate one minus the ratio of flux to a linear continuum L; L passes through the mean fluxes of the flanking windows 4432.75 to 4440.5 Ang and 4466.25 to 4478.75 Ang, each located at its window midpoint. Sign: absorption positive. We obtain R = 0.4 Ang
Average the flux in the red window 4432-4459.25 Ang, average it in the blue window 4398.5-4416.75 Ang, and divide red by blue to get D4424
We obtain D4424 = 0.8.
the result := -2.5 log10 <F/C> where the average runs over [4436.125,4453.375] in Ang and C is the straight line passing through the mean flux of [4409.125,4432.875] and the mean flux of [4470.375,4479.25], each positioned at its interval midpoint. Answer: 0.10 mag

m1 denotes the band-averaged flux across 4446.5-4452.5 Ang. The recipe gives 11.1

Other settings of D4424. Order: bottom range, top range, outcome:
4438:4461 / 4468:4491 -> 1.04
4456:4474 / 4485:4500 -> 1.02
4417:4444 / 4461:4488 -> 1.01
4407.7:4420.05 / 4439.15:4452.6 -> 0.92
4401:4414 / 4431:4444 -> 0.85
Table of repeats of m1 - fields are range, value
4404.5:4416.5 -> 12.1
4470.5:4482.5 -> 12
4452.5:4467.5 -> 11.8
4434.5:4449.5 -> 11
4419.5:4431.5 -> 12.2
